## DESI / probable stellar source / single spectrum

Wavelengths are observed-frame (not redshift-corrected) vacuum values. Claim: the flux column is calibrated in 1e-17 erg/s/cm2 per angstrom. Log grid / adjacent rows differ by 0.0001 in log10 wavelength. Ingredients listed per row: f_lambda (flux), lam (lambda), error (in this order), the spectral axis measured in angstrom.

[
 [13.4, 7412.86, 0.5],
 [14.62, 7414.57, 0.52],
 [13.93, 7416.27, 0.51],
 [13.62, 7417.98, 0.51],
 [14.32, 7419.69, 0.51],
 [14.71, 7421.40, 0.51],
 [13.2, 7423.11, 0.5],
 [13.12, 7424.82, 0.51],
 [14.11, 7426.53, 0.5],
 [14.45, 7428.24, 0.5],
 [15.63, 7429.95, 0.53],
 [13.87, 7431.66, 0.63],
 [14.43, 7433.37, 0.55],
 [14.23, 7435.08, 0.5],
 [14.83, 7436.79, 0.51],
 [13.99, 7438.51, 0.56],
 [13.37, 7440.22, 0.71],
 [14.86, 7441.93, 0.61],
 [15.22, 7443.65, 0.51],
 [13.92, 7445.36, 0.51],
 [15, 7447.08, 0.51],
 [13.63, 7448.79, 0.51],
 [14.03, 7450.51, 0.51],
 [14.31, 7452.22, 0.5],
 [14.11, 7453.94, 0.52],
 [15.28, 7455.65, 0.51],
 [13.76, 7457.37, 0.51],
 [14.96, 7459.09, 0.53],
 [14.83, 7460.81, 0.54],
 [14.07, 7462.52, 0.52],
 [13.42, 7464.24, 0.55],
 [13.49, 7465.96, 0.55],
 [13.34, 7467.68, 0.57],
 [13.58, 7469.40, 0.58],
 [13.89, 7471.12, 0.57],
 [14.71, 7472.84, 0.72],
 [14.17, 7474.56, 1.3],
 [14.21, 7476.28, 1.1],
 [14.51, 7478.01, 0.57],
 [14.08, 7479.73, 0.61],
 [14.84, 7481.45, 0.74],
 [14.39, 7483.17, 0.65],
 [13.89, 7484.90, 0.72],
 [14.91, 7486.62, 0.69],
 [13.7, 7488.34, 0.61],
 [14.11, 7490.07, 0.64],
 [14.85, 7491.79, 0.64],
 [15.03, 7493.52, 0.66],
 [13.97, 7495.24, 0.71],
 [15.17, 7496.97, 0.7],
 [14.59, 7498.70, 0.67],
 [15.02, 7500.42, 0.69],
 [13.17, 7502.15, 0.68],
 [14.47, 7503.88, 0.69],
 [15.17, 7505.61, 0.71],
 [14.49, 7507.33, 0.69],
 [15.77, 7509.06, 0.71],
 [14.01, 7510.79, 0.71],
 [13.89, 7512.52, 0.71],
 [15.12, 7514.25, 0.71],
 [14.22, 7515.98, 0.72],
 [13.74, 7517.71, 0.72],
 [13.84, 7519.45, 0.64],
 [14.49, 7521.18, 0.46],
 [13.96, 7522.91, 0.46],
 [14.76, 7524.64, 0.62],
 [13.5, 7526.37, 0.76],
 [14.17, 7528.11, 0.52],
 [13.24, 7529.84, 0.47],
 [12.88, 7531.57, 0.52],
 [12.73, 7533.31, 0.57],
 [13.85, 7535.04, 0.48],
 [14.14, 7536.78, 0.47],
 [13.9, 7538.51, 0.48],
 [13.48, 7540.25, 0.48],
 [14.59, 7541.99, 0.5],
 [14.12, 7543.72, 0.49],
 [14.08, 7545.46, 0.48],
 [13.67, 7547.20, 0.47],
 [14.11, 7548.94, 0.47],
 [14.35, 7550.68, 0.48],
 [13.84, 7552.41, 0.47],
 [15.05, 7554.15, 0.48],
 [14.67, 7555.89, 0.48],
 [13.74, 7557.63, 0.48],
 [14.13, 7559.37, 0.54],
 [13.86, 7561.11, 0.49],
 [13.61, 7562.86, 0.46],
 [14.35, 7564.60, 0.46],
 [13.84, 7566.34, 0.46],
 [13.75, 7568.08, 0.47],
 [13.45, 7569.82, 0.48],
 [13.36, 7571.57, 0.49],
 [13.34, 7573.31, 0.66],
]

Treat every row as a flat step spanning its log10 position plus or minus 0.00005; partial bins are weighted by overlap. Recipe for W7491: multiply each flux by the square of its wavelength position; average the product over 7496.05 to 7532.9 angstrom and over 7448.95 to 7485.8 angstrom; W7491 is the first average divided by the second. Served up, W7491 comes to 1.0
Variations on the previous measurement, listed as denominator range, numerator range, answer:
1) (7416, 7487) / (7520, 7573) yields 1.00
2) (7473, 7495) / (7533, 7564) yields 0.99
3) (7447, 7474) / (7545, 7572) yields 1.02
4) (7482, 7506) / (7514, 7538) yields 0.97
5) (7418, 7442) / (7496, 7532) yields 1.03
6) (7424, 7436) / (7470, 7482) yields 1.01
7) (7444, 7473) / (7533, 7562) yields 1.02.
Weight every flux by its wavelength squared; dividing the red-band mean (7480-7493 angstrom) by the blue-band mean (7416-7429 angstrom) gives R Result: 1.05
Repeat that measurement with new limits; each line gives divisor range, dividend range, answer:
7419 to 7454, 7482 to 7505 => 1.03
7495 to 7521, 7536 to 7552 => 0.98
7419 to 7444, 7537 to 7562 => 1.02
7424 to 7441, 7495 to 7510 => 1.05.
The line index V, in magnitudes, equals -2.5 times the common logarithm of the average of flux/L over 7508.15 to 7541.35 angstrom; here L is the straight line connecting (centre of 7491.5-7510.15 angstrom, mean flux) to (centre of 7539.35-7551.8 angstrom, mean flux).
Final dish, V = 0.03 mag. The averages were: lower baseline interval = 14.7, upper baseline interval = 14.1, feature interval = 14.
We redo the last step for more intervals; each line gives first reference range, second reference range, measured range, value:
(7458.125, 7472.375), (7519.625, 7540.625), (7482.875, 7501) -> -0.05 mag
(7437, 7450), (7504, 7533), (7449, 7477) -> 0.01 mag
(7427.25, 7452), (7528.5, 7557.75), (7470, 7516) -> -0.02 mag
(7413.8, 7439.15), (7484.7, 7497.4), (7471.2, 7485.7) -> 0.01 mag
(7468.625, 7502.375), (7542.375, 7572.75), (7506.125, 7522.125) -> -0.01 mag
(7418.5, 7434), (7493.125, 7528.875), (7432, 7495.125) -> 0.00 mag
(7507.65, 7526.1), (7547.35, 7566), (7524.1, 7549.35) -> 0.04 mag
